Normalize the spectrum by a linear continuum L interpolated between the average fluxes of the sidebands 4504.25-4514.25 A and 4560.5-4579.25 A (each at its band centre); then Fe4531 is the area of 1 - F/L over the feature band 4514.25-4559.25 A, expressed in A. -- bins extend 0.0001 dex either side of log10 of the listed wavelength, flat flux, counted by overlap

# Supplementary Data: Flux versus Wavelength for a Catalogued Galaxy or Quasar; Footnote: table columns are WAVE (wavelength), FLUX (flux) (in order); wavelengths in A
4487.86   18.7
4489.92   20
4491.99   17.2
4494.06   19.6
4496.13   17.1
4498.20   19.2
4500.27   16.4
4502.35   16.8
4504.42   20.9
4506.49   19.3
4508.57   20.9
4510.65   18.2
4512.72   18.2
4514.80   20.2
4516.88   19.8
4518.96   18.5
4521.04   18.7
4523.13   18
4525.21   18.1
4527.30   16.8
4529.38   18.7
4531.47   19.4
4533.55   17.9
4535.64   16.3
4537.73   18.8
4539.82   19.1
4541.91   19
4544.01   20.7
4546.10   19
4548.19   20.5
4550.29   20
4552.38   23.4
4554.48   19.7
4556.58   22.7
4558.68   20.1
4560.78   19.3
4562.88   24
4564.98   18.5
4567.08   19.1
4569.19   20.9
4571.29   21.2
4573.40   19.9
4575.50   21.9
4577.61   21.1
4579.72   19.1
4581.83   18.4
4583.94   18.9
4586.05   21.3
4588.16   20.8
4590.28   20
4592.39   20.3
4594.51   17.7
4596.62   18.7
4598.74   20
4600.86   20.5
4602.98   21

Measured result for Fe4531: 1.5 A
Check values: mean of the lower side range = 19.4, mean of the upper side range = 20.7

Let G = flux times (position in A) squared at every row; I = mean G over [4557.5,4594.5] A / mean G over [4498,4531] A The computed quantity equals 1.11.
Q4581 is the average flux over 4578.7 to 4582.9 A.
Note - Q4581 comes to 18.7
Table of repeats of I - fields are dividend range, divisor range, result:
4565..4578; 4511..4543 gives 1.13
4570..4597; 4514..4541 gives 1.11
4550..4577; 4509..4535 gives 1.14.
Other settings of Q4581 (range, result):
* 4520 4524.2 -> 18.3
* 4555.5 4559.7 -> 21.4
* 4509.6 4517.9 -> 19.1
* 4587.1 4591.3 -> 20.4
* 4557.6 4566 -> 20.5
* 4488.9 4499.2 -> 18.6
